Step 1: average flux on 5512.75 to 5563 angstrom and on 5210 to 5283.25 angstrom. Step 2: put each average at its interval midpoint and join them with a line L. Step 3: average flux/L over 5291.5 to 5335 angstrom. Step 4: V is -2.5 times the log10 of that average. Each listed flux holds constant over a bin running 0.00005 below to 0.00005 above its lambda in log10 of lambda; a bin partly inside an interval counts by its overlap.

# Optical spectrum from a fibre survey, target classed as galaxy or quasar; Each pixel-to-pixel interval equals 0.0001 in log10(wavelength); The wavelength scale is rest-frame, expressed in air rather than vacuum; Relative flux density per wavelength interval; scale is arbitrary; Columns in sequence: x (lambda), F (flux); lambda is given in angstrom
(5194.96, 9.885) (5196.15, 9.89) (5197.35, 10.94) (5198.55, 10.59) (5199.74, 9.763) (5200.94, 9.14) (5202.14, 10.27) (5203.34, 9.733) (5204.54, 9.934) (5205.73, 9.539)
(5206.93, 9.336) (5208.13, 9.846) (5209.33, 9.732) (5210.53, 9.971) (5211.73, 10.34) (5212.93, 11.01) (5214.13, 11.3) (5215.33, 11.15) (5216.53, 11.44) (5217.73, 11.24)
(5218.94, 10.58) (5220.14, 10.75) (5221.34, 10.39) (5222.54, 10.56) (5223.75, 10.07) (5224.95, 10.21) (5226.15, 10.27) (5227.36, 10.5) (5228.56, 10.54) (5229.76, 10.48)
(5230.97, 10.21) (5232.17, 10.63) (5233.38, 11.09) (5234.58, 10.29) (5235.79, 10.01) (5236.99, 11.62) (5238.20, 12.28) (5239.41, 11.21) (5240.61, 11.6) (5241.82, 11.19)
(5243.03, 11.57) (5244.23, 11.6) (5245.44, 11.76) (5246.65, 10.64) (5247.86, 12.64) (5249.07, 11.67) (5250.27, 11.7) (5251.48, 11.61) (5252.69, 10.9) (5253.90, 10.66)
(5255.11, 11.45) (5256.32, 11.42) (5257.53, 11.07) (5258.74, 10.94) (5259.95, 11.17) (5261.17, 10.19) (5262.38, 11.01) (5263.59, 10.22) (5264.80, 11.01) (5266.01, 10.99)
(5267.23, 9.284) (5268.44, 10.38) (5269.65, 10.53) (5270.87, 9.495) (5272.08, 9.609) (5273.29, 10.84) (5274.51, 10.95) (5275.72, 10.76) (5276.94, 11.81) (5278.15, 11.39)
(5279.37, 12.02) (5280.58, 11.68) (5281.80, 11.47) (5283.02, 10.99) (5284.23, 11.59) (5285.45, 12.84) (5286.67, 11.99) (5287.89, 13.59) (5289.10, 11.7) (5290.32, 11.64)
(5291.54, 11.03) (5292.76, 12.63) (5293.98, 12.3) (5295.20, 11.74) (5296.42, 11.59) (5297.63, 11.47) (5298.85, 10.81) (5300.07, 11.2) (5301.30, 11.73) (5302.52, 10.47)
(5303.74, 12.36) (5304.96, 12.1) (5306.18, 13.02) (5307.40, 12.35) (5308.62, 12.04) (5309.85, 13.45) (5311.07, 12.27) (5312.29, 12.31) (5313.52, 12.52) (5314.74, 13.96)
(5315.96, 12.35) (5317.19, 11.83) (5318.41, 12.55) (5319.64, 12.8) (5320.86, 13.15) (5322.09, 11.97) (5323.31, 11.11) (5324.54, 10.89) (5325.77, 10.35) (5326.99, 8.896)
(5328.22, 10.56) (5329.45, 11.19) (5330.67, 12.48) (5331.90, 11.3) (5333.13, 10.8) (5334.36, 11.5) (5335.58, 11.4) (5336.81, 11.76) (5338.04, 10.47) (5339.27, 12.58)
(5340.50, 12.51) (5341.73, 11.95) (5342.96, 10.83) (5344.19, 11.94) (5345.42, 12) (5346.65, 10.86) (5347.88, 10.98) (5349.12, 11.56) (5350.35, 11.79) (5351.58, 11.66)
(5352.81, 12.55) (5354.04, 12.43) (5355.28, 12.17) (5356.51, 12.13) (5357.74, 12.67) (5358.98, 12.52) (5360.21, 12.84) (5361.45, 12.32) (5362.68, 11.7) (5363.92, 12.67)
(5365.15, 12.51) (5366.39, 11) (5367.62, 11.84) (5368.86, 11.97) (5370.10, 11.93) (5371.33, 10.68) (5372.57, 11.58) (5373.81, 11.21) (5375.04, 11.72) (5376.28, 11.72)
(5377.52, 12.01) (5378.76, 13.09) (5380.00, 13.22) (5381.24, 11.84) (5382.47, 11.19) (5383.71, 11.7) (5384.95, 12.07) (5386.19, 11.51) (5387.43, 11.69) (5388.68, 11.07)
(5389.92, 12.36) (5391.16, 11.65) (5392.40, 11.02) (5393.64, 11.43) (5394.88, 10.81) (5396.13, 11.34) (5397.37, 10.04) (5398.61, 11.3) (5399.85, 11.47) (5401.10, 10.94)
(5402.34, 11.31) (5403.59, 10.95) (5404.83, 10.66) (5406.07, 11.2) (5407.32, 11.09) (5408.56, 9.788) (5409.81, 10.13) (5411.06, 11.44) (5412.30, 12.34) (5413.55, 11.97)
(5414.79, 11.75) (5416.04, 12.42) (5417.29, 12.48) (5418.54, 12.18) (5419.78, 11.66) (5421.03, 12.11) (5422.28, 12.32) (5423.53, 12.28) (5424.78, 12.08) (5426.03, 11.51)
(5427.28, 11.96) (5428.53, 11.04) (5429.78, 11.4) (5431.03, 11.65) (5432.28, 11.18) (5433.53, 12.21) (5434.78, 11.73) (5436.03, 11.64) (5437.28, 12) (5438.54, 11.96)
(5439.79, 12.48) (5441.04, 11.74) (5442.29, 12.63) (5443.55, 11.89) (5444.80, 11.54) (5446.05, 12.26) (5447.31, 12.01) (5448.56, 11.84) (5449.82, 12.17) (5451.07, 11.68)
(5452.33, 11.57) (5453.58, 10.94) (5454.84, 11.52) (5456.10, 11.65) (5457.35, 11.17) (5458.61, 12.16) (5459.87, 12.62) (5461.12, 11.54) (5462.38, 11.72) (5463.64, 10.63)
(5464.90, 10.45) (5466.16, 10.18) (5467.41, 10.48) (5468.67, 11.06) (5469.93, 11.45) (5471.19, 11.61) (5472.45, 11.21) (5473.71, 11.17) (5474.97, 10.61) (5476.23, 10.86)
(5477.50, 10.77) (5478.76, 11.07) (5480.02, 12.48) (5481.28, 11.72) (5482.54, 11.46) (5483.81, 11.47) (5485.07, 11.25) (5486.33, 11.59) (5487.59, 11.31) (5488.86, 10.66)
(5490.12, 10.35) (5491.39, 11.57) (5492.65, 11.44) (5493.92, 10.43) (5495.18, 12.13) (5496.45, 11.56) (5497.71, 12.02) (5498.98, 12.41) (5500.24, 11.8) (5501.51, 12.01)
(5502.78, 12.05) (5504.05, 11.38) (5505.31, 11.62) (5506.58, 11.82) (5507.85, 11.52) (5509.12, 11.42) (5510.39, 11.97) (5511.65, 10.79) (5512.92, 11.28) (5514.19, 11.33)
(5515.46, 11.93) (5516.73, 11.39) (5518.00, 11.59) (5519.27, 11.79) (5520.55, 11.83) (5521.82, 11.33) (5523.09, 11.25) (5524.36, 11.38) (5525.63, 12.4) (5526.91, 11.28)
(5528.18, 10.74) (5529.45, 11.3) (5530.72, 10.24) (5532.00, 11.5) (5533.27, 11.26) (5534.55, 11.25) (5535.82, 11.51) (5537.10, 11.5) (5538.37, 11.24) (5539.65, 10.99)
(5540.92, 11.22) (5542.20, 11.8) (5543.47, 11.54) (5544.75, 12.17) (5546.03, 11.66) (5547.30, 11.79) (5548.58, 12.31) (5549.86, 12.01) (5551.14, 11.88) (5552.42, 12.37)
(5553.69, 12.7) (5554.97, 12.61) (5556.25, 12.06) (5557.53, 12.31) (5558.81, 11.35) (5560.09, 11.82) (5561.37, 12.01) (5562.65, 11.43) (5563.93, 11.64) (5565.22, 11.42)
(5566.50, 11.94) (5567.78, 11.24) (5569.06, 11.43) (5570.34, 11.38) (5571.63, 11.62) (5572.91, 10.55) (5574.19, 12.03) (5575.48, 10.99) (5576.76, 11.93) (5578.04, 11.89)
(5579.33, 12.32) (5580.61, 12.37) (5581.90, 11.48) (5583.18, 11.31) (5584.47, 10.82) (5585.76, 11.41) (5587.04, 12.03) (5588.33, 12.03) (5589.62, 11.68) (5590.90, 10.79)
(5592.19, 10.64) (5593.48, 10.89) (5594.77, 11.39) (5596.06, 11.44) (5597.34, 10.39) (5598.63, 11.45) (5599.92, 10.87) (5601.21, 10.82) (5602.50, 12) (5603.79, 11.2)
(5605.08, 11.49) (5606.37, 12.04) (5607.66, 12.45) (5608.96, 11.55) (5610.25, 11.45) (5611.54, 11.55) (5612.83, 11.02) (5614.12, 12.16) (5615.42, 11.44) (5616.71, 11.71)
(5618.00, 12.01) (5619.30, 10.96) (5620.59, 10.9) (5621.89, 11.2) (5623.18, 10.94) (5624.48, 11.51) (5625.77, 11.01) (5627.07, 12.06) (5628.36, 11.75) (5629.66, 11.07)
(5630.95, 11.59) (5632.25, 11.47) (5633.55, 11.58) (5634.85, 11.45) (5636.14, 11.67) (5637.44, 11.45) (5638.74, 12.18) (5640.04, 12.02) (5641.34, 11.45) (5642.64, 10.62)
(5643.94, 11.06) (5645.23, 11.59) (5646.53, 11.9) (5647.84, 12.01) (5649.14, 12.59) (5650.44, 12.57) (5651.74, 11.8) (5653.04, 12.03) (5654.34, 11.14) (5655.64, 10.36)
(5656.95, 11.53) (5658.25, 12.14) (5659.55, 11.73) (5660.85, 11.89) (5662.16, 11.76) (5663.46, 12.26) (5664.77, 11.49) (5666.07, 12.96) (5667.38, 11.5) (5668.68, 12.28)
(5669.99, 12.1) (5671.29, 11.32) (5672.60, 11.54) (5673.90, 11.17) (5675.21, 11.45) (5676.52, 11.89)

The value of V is -0.07 mag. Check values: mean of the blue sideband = 10.9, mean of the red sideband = 11.6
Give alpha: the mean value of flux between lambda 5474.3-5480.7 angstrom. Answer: 11.2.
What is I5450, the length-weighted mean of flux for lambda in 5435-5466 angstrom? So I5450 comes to 11.7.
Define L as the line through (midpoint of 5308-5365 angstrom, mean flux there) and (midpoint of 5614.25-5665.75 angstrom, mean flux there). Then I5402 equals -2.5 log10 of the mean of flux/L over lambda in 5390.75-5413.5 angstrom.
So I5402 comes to 0.072 mag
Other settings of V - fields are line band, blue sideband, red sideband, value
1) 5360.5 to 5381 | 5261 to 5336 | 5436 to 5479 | -0.04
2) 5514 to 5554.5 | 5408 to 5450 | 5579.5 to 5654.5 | 0.01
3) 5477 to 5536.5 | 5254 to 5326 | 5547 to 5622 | 0.01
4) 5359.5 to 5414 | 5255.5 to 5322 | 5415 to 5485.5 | 0.01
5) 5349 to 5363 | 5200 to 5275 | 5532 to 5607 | -0.11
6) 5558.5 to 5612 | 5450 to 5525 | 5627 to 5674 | 0.01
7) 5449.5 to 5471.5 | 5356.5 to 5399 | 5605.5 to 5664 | 0.03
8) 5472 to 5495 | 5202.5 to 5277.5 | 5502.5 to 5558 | 0.03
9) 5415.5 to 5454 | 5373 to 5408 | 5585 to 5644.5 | -0.04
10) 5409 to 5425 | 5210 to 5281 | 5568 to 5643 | -0.07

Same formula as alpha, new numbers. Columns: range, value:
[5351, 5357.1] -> 12.2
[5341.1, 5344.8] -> 11.6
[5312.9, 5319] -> 12.6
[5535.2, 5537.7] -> 11.5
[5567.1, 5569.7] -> 11.4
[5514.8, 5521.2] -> 11.7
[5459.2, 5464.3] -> 11.6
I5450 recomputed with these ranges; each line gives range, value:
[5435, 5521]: 11.5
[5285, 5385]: 11.9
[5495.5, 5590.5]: 11.6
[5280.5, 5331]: 11.9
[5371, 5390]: 11.8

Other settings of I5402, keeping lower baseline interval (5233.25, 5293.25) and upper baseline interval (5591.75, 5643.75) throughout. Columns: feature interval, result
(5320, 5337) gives 0.00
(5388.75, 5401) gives 0.01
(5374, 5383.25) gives -0.07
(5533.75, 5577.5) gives -0.03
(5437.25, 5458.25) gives -0.05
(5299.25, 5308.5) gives -0.06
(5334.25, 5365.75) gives -0.06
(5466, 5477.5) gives 0.04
